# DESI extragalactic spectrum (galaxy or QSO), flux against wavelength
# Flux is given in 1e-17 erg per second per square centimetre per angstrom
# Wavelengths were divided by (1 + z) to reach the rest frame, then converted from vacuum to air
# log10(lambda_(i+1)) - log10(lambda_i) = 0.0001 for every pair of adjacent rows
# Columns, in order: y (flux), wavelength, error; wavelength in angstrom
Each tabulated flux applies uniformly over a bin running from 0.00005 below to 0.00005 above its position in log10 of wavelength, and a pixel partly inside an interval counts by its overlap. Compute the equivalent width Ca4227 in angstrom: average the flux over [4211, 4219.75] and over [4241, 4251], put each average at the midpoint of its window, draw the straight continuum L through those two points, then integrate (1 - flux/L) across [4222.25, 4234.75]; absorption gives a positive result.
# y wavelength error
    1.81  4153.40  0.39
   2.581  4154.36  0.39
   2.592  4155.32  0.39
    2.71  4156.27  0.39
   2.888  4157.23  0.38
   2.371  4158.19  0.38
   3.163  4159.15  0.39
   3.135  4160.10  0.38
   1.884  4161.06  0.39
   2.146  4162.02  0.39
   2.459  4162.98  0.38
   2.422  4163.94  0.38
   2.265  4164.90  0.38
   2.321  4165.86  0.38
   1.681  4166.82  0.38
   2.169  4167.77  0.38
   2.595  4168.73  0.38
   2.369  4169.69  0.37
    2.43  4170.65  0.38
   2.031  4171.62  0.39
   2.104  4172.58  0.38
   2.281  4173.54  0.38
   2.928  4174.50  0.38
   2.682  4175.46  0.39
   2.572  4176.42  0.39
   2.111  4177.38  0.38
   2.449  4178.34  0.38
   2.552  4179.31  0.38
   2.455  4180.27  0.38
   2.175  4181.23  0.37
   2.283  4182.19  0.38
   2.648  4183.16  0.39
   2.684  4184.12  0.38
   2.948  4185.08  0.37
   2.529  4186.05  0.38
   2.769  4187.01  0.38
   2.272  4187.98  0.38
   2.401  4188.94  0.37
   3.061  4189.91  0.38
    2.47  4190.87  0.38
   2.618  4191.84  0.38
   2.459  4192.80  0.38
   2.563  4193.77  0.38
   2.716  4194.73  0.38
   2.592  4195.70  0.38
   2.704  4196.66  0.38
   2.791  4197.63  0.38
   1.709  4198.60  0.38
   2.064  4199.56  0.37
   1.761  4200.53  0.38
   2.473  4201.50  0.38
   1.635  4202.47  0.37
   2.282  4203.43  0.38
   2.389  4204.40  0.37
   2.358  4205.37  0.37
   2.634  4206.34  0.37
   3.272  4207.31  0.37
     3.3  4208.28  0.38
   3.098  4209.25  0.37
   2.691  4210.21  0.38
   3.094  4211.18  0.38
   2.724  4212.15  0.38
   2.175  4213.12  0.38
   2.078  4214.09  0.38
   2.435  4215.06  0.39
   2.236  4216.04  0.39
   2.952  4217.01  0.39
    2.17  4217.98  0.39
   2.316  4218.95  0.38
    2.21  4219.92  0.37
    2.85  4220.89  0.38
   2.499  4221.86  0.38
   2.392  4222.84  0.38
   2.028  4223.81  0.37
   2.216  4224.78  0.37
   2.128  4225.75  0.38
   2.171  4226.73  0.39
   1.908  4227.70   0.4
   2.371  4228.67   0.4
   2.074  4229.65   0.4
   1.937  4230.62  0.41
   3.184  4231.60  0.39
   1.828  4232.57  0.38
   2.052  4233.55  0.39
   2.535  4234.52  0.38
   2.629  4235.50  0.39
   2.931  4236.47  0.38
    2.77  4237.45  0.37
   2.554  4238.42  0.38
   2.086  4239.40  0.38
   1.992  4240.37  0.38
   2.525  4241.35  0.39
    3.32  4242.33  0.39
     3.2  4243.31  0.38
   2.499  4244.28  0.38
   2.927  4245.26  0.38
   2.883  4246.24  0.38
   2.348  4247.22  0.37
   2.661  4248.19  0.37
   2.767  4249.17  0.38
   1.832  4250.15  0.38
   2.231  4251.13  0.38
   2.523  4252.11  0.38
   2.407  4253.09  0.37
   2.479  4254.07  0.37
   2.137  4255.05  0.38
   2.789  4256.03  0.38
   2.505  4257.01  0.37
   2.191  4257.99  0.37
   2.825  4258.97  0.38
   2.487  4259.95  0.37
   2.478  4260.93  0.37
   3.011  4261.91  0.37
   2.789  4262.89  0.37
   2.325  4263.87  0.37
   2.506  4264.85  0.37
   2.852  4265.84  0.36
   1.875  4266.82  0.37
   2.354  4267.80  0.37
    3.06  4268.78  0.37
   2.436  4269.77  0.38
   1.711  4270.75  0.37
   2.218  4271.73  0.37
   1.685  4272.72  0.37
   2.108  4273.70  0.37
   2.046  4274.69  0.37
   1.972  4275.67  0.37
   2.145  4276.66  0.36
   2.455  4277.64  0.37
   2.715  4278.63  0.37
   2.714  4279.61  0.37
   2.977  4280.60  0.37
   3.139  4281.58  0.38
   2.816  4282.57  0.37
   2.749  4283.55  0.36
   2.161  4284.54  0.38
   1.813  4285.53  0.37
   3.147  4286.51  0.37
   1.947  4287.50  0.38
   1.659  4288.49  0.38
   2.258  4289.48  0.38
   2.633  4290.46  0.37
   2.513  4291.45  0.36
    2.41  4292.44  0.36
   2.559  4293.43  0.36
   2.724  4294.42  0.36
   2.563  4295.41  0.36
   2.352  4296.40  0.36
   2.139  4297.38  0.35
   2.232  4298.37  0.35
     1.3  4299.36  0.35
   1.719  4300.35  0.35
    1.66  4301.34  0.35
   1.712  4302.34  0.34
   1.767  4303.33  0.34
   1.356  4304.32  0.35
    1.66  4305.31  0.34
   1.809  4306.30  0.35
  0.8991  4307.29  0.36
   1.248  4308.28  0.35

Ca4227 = 1.6 angstrom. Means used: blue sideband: 2.43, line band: 2.21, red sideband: 2.68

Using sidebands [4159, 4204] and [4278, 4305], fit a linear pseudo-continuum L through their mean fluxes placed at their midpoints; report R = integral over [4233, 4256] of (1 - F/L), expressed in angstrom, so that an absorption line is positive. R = -1.9 angstrom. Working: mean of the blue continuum 2.42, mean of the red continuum 2.28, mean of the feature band 2.54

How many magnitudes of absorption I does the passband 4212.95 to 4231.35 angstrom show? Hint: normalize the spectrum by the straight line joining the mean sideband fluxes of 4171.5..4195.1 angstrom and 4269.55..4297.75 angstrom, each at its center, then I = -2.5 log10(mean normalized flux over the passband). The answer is 0.08 mag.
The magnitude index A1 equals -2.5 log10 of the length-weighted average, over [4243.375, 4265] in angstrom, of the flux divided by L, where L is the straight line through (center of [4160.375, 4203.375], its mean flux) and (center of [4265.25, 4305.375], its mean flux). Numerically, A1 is -0.109 mag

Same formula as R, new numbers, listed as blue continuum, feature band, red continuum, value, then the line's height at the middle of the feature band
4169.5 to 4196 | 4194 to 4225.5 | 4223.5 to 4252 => 0.1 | 2.47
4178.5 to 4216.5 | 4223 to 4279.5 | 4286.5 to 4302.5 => -2.1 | 2.33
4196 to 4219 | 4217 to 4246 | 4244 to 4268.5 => 0.7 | 2.49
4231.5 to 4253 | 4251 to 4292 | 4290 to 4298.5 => 1.2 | 2.5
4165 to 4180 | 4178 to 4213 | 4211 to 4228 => -2.8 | 2.35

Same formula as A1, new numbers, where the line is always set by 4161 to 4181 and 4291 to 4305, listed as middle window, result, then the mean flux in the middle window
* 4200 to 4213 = -0.14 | 2.58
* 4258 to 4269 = -0.20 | 2.57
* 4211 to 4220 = -0.09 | 2.43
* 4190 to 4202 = -0.07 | 2.43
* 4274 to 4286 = -0.17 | 2.47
